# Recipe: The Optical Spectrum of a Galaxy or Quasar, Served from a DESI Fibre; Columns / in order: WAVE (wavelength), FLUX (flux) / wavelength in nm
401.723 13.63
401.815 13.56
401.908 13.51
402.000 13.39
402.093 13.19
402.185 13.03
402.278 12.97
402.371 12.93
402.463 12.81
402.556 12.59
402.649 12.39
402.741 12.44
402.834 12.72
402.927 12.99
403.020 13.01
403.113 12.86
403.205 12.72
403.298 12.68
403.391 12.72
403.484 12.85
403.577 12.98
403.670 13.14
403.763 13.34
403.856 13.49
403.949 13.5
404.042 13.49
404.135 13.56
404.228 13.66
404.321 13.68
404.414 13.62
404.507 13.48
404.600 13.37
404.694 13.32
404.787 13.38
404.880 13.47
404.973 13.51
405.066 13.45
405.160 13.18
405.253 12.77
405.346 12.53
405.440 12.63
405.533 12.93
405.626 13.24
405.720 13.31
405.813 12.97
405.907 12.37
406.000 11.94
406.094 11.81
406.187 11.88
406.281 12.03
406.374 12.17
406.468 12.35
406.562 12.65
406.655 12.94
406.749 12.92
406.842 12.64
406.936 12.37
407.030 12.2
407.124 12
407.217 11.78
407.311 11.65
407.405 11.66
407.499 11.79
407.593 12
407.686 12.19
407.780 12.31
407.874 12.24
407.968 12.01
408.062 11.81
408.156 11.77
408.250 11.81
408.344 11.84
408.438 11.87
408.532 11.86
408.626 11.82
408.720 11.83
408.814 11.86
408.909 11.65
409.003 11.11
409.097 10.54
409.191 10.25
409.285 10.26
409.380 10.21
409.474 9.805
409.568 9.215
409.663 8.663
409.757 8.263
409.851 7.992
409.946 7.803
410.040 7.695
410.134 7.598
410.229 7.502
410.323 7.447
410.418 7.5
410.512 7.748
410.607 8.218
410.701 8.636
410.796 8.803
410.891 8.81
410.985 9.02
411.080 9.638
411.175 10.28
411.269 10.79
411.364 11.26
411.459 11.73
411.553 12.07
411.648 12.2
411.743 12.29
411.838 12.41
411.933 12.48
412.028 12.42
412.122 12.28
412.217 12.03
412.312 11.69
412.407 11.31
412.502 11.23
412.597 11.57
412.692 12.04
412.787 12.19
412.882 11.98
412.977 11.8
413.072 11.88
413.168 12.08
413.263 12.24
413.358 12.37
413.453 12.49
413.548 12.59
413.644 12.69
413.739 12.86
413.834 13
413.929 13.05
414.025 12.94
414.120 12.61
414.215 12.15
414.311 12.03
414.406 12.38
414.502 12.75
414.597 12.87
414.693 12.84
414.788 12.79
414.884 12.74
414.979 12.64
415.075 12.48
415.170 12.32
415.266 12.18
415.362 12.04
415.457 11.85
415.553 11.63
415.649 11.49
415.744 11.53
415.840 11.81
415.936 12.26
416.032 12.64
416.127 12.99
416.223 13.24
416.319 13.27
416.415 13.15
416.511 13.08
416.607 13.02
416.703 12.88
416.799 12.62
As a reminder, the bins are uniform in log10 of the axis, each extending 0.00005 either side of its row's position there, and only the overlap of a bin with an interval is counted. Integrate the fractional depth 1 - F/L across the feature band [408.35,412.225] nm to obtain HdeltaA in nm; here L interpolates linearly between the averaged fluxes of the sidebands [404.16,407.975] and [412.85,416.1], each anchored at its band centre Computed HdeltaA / 0.73 nm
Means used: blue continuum 12.7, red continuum 12.4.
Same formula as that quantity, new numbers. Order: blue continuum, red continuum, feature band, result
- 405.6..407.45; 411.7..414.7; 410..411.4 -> 0.41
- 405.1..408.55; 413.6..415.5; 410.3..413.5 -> 0.38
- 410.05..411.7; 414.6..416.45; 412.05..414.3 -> -0.28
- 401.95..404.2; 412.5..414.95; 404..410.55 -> 0.60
